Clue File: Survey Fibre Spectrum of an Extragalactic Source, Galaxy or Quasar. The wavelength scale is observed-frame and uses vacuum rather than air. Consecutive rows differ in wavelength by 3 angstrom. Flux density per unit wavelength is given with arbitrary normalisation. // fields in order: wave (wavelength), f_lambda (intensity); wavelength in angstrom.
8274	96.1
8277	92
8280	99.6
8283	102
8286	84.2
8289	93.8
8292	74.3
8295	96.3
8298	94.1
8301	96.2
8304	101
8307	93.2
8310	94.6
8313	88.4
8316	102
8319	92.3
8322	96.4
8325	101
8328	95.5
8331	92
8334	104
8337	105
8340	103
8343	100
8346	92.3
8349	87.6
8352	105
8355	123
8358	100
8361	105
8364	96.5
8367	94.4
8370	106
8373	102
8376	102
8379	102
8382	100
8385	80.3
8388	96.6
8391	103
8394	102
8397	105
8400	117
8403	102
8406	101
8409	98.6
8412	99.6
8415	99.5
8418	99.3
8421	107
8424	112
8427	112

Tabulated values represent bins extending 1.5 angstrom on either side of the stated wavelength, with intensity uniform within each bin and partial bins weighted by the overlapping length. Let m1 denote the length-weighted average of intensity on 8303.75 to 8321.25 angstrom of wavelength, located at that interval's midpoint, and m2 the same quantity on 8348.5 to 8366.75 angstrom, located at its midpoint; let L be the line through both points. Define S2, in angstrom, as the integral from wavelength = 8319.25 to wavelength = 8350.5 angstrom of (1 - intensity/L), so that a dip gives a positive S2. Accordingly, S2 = 0.46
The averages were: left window 94.9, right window 103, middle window 97.5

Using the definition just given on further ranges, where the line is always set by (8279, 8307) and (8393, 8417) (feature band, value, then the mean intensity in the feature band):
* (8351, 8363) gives -1.1 angstrom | 108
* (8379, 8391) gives 0.8 angstrom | 94.8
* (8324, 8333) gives 0.0 angstrom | 96.3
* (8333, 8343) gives -0.6 angstrom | 103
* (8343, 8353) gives 0.3 angstrom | 95.2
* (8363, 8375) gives 0.0 angstrom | 100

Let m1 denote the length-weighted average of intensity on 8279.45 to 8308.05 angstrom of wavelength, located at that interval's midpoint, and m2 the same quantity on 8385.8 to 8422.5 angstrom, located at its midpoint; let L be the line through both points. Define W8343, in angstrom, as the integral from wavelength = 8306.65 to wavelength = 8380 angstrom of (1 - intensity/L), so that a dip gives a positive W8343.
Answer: -1.62 angstrom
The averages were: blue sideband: 93.3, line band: 99.4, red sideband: 102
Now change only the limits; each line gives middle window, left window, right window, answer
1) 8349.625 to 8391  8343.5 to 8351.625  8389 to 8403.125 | -0.8 angstrom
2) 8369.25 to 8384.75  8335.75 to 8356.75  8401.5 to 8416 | 0.1 angstrom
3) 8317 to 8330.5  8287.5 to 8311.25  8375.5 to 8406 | -0.2 angstrom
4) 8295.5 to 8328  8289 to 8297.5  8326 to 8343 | -0.9 angstrom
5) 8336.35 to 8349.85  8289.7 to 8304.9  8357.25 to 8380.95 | 0.0 angstrom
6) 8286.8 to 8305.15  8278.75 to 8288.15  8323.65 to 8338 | 0.8 angstrom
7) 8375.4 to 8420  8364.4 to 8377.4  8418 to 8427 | 1.7 angstrom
